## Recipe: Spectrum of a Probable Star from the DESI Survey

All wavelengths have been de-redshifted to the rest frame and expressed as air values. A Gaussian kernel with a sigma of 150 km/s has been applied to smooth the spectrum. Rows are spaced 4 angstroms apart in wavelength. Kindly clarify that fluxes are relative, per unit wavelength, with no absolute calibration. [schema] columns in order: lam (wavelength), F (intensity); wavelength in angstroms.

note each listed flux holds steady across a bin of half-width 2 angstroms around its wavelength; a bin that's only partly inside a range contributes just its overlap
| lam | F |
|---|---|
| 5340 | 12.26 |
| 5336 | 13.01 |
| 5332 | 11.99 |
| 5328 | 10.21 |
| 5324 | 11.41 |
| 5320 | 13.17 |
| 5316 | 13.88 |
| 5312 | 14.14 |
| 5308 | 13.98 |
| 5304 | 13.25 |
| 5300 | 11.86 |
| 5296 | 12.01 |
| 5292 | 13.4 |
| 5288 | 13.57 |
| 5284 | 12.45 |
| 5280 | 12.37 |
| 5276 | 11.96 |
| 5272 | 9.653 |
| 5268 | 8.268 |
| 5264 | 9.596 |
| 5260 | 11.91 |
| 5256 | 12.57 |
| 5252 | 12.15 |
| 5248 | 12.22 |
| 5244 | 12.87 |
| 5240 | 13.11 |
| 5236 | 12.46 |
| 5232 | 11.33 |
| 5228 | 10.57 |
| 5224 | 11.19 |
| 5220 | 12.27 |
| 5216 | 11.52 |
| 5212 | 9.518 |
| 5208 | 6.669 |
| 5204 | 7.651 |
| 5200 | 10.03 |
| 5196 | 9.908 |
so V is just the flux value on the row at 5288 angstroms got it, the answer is 13.57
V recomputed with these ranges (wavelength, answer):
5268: 8.268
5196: 9.908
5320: 13.17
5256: 12.57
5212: 9.518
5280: 12.37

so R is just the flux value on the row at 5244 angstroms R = 12.87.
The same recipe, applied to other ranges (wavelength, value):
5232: 11.33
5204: 7.651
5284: 12.45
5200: 10.03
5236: 12.46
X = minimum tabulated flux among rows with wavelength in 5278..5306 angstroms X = 11.86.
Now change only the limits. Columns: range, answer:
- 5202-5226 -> 6.669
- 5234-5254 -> 12.15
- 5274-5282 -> 11.96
